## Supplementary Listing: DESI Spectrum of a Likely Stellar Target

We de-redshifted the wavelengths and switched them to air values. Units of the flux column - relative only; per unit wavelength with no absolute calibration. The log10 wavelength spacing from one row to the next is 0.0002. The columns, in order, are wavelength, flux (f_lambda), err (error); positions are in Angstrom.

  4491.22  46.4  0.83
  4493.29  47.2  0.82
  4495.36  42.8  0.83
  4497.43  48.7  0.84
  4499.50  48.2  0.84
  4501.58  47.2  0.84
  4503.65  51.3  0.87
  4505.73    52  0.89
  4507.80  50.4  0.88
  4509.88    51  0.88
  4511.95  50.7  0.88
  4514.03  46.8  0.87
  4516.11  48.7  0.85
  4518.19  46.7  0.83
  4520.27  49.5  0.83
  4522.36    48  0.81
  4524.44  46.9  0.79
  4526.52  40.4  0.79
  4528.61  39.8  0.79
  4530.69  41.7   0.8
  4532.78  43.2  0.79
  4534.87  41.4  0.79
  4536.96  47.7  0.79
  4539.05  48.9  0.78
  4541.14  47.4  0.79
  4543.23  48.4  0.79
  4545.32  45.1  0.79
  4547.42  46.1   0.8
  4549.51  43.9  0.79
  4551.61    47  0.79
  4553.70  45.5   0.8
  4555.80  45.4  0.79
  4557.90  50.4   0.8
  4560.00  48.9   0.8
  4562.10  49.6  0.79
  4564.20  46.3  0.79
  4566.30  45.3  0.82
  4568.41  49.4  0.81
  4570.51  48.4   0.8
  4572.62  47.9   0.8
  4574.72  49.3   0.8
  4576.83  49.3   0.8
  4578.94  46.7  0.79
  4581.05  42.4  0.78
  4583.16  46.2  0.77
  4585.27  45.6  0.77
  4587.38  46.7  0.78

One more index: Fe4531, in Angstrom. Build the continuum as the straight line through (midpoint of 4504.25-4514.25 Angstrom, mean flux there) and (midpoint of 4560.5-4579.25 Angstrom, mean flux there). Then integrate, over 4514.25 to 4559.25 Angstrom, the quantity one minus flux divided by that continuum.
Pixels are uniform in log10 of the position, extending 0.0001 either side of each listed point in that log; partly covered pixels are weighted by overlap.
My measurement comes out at 3.2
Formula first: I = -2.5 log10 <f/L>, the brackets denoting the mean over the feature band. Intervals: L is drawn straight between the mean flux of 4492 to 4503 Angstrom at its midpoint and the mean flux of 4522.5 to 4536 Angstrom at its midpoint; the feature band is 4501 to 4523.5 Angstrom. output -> -0.10 mag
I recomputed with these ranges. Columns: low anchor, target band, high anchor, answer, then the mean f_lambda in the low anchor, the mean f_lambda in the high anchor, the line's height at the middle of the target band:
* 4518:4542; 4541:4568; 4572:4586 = -0.023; 45.1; 46.8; 45.9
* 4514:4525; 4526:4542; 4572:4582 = 0.090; 47.9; 47.1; 47.7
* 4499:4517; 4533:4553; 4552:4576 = 0.056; 49.6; 47.9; 48.5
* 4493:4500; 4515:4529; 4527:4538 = -0.053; 46.6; 42.6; 43.8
